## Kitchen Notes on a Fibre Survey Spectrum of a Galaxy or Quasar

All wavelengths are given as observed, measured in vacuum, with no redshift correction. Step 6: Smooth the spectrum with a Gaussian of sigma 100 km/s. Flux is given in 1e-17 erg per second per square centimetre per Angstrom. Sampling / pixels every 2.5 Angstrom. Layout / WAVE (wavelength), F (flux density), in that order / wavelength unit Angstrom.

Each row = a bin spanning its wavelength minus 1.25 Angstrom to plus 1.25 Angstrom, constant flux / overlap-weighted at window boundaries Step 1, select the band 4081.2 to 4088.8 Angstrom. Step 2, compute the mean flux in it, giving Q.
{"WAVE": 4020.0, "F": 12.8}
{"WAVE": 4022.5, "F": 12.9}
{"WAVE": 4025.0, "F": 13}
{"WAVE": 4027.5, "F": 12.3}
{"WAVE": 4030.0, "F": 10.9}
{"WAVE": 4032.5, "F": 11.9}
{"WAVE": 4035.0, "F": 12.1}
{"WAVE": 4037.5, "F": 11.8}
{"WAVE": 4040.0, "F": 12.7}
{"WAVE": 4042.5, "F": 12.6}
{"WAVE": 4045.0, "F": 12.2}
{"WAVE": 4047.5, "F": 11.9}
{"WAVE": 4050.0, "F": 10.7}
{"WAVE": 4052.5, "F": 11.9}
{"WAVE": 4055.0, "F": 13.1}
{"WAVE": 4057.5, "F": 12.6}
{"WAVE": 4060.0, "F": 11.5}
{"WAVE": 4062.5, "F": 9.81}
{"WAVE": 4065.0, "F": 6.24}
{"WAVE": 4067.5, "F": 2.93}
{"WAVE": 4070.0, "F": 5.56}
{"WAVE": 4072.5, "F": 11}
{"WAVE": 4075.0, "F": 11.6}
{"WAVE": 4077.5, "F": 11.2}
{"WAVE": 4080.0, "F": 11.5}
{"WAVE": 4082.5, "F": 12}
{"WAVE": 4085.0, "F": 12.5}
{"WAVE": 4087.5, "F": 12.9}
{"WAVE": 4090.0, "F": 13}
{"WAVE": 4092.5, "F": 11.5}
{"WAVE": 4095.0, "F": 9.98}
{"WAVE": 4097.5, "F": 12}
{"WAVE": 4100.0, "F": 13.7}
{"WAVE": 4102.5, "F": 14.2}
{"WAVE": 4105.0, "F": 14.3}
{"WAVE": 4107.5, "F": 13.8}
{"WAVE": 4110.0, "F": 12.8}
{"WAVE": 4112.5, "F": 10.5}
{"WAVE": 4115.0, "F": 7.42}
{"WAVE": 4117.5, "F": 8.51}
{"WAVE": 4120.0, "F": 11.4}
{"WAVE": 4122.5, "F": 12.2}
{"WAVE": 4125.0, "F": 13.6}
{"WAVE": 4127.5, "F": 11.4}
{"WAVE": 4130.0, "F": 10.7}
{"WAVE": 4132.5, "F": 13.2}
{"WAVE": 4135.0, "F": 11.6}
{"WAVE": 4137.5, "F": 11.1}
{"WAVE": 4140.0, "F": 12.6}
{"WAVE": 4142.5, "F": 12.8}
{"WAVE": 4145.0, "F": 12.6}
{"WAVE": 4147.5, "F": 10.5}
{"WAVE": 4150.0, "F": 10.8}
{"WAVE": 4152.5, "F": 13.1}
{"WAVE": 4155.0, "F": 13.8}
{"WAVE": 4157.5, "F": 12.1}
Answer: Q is 12.5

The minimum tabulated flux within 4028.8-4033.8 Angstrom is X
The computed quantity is 10.9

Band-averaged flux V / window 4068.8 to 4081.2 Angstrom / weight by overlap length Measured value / 10.2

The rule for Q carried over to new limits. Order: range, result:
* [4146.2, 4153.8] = 11.5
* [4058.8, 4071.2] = 7.2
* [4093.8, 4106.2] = 12.8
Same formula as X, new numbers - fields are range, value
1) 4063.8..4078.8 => 2.93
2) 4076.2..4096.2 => 9.98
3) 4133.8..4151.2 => 10.5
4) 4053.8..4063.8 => 9.81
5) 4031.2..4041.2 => 11.8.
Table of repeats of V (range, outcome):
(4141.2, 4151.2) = 11.7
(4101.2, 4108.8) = 14.1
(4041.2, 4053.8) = 11.9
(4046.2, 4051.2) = 11.3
